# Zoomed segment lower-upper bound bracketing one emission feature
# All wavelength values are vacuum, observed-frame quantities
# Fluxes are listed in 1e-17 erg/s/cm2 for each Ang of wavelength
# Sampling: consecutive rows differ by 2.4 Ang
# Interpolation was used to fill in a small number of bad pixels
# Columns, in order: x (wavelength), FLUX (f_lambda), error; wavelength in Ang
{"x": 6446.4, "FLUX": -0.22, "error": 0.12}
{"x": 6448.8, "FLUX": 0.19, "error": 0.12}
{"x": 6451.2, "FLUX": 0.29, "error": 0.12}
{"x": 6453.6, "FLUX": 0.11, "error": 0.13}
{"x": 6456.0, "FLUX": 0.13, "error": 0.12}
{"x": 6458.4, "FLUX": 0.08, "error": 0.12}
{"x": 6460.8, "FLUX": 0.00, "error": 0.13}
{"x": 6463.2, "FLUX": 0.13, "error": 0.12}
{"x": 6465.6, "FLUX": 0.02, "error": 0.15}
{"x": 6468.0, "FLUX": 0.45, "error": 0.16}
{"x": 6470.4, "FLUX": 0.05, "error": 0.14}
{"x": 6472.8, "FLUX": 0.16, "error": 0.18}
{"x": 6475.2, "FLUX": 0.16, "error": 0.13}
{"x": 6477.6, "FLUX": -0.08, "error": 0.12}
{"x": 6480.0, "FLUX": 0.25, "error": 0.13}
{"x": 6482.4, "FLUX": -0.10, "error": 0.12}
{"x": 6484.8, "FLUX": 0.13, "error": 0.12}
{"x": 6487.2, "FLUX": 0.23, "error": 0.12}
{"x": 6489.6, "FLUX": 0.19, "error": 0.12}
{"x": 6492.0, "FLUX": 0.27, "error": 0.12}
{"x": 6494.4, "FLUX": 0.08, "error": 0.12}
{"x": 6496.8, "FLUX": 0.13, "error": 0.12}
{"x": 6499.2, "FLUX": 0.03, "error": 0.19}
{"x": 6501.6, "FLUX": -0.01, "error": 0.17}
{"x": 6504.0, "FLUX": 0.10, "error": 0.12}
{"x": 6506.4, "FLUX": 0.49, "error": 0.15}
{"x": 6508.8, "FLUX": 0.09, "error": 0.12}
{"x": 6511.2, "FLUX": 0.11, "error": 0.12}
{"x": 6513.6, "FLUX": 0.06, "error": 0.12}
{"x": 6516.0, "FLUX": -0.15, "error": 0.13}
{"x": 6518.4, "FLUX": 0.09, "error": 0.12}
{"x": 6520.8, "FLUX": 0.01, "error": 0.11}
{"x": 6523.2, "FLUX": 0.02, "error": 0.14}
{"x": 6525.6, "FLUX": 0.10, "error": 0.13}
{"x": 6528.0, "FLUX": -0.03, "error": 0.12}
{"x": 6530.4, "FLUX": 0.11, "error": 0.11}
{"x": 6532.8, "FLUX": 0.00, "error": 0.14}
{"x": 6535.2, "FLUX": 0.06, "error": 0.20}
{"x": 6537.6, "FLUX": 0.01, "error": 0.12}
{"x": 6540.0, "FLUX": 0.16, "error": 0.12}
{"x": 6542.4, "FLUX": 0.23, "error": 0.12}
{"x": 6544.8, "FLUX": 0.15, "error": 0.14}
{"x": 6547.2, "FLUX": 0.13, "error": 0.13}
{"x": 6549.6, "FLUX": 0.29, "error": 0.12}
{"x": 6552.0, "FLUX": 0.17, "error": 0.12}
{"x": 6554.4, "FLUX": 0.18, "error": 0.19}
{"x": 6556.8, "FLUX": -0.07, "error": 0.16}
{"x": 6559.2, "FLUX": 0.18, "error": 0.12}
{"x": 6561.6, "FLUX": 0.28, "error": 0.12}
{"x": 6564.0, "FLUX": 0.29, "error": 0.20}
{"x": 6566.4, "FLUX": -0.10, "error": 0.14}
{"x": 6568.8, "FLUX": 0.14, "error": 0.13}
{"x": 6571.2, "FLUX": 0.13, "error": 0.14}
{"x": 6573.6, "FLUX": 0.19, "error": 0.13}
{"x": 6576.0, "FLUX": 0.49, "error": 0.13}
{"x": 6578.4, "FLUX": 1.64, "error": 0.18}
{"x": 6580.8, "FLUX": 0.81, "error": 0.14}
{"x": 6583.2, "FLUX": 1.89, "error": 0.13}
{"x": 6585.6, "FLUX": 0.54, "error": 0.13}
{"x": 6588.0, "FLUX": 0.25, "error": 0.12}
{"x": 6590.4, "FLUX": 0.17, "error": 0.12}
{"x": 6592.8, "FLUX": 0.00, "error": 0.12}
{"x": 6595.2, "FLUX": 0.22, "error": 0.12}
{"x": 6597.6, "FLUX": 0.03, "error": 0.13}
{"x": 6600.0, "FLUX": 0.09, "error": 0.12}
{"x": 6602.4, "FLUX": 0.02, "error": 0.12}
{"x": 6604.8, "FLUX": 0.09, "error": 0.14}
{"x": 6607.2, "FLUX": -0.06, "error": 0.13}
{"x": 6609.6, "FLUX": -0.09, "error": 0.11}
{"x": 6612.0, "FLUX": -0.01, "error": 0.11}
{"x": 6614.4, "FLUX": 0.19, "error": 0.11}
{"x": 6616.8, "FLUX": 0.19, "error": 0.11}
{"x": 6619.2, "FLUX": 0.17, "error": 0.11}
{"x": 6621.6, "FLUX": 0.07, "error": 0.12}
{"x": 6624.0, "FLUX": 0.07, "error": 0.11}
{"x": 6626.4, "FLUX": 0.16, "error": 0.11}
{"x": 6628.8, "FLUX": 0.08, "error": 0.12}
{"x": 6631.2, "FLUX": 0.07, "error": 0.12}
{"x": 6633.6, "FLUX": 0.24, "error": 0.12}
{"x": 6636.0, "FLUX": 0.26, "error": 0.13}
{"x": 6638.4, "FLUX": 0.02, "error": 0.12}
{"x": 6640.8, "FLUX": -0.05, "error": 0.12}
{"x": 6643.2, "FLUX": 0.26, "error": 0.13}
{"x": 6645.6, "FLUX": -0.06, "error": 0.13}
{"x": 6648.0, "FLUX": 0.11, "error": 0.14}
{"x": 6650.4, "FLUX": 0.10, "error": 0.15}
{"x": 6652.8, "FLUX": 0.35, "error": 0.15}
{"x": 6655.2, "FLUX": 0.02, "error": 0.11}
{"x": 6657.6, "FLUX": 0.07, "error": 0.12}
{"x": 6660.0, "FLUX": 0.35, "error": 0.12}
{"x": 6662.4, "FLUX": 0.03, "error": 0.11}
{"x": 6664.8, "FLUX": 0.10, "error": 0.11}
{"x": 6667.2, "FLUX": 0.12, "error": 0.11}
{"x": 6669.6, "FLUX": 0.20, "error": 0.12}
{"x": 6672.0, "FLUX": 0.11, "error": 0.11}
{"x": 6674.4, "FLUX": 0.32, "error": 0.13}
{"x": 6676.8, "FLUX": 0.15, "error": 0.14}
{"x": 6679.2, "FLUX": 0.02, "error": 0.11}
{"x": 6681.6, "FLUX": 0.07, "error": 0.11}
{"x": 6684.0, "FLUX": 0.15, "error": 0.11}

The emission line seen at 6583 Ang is [O II]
